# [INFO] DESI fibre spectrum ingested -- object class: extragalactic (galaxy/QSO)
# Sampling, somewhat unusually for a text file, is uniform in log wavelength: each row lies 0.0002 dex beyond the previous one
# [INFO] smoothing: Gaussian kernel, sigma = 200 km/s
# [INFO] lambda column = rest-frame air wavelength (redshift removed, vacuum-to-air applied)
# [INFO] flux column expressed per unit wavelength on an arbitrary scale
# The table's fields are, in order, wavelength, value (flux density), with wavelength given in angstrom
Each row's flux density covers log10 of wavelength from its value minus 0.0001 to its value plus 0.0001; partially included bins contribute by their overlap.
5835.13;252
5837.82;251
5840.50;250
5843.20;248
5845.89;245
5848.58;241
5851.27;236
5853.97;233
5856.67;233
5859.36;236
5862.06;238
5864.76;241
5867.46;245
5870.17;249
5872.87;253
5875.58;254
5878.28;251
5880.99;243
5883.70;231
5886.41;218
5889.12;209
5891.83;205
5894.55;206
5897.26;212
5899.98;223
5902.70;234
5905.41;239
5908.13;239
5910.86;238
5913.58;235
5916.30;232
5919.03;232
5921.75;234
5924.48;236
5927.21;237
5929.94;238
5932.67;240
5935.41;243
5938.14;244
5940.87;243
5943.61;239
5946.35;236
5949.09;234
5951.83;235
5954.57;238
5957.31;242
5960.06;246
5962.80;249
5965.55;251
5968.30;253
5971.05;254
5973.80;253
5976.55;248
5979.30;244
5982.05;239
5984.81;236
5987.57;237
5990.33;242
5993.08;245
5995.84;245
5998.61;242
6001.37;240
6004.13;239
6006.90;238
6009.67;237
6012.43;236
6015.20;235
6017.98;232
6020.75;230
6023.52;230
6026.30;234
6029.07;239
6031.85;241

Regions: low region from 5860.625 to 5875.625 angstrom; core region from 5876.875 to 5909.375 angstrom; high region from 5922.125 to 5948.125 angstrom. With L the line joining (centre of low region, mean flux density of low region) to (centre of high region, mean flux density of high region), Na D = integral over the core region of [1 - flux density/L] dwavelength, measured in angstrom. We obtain 2.3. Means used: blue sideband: 246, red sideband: 239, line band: 226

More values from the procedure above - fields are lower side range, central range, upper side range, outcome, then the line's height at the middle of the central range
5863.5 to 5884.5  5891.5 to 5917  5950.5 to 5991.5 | 1.94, 246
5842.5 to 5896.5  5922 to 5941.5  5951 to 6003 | 0.07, 241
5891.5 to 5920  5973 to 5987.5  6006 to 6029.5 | -0.69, 232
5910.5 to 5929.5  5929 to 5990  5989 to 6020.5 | -1.57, 237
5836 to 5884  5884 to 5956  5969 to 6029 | 3.11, 242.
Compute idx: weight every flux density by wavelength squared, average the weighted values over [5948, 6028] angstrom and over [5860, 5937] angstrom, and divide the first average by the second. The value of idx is 1.1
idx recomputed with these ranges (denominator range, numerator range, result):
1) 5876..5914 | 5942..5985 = 1.09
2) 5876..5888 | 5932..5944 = 1.04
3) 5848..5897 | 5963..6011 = 1.08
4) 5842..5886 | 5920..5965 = 1.02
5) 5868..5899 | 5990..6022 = 1.08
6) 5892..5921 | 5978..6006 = 1.09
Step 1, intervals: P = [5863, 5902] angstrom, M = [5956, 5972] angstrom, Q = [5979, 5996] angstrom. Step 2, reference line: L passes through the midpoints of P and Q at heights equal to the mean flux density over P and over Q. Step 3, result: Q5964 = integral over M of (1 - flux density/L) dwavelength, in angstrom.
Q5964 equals -0.7 angstrom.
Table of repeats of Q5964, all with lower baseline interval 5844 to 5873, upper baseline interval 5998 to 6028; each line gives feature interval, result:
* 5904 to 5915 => 0.06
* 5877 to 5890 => 0.47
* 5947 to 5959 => 0.01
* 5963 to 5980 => -0.98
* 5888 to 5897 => 1.21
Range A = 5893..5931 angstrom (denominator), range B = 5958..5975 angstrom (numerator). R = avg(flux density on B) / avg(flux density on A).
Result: 1.09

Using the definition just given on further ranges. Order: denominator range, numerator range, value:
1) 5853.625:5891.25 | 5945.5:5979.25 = 1.03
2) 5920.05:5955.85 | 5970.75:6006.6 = 1.02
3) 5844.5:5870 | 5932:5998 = 1.02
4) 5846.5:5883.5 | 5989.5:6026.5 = 0.98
